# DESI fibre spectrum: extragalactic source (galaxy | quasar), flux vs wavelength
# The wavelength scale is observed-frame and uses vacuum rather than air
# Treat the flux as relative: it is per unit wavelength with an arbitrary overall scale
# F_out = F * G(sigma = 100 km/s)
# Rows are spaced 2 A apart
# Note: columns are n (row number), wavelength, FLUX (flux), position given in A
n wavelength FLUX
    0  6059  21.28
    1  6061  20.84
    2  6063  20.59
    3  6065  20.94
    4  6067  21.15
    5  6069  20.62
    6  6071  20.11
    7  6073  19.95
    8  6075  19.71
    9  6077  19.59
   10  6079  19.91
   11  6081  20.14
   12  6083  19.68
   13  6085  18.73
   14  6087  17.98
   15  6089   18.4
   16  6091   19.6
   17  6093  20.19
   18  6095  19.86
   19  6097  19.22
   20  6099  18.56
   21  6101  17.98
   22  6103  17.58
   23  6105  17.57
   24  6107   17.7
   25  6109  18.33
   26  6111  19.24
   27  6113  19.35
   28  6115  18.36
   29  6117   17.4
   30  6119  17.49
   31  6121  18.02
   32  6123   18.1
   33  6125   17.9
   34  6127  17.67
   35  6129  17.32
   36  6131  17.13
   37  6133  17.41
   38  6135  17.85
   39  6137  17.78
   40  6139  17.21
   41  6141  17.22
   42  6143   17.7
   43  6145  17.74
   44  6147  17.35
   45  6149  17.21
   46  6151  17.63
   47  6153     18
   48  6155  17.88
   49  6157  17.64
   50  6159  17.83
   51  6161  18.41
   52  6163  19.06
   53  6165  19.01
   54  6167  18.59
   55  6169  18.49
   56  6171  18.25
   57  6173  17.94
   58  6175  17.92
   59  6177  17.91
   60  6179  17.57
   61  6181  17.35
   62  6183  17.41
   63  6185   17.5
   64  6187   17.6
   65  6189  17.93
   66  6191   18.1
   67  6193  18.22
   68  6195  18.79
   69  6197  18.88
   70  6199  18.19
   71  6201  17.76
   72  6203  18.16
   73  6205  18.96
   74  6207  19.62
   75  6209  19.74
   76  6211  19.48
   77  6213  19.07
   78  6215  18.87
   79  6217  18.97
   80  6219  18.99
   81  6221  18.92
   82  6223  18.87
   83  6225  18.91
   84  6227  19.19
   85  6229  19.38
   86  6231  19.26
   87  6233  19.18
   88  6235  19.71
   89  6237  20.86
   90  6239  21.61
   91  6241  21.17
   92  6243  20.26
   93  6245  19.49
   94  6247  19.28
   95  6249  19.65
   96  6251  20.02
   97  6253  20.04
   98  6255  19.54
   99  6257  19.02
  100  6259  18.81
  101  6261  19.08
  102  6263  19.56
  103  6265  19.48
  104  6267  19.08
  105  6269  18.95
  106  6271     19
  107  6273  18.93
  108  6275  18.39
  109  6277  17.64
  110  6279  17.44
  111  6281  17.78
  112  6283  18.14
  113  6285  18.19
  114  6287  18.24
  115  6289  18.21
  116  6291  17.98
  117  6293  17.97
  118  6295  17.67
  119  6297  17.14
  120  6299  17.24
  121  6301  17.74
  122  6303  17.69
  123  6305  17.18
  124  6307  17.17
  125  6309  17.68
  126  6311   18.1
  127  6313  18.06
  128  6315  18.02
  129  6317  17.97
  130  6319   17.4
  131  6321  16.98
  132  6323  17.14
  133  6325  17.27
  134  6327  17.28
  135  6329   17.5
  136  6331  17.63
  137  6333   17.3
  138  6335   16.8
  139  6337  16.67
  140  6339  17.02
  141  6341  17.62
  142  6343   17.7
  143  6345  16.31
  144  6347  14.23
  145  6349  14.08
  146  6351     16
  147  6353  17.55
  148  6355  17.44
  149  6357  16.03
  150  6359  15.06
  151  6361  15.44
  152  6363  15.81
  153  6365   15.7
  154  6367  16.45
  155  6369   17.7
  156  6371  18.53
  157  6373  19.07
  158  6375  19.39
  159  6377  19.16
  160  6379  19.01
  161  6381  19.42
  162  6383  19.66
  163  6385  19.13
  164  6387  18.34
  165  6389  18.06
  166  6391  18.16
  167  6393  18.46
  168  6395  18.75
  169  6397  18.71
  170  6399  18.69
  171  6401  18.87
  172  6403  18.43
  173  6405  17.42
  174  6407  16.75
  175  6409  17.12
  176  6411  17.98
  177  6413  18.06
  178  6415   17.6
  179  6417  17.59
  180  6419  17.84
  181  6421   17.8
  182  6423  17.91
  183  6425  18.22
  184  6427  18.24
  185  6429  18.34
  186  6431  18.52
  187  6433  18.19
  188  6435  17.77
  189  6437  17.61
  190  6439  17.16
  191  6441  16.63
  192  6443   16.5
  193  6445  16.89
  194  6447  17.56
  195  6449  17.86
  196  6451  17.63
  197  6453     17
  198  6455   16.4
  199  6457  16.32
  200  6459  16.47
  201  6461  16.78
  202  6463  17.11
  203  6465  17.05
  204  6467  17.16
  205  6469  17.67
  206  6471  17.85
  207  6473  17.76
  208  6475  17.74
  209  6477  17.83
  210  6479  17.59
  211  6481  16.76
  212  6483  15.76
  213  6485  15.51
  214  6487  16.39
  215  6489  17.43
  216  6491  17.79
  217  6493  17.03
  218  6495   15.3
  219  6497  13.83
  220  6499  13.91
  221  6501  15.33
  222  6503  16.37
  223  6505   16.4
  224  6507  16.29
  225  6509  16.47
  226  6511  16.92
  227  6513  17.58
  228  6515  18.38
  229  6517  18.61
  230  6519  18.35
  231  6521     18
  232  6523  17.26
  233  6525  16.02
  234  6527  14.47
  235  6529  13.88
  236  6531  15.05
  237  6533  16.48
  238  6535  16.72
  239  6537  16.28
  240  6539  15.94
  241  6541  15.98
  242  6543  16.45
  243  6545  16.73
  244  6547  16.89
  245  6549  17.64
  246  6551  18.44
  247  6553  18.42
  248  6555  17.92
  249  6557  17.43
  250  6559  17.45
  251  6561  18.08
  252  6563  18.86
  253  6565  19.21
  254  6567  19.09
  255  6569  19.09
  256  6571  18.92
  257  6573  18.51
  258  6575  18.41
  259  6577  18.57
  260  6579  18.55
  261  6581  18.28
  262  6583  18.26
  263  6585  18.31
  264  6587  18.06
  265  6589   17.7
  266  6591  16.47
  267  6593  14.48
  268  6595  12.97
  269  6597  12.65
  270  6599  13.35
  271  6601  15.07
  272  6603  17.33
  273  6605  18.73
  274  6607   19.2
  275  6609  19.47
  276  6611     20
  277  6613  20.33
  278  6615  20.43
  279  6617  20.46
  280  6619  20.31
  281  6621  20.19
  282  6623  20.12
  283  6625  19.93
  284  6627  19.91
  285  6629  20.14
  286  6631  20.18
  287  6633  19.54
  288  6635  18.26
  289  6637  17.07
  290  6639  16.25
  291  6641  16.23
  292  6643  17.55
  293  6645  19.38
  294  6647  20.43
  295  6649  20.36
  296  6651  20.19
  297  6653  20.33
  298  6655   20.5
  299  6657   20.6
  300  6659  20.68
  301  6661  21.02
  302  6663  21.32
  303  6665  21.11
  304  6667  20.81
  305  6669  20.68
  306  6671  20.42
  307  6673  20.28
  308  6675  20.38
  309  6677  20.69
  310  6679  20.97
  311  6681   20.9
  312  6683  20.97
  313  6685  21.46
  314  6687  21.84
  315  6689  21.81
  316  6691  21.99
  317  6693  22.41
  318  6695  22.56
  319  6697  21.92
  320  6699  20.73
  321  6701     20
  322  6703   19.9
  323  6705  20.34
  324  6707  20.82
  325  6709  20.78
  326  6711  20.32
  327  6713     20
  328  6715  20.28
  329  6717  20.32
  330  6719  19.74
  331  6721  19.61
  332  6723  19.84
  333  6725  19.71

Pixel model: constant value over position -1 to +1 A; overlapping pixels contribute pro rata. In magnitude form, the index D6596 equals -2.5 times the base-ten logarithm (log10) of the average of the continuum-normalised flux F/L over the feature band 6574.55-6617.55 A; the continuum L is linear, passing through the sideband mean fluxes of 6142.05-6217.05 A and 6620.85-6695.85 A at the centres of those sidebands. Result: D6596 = 0.14 mag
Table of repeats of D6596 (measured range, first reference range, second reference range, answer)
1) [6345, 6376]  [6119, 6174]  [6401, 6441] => 0.08 mag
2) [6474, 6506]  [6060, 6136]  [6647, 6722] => 0.23 mag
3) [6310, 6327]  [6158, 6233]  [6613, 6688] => 0.08 mag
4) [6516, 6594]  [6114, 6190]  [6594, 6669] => 0.08 mag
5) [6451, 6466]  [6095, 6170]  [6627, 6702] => 0.16 mag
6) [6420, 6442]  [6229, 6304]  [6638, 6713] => 0.10 mag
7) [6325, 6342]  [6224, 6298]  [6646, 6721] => 0.13 mag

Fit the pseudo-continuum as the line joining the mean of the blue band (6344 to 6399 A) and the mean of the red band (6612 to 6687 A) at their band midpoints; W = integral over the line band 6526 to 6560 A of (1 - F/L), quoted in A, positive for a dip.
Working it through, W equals 4.40 A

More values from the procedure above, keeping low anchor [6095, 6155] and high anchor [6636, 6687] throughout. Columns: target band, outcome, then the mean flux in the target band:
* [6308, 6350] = 3.7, 17.1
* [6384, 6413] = 1.2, 18.2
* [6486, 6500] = 2.5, 16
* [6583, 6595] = 1.8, 16.8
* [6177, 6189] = 0.4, 17.6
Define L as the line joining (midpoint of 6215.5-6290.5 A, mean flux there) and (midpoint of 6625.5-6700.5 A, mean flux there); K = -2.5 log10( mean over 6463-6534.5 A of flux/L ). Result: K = 0.19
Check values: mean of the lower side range 19.2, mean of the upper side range 20.3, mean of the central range 16.6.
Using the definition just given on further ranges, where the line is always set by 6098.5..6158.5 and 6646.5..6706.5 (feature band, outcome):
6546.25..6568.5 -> 0.118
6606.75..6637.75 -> 0.046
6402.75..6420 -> 0.106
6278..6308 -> 0.061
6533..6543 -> 0.231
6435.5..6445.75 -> 0.153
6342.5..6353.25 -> 0.204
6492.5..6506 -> 0.280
